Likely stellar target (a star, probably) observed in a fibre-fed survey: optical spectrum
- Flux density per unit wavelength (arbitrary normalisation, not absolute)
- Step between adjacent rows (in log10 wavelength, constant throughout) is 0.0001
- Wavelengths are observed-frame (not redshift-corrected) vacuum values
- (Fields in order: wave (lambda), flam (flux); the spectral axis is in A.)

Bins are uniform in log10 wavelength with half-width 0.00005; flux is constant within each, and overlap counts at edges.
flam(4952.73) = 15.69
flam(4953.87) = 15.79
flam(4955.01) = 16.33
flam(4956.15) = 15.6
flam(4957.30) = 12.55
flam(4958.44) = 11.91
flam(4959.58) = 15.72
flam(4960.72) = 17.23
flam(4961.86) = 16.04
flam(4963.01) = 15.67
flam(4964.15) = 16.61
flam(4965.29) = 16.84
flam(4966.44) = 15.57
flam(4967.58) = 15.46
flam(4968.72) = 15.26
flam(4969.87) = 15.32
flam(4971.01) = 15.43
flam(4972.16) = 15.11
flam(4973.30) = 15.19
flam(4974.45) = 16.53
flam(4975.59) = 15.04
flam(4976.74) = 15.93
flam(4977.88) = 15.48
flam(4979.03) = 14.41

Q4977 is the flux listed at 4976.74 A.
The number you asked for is 15.93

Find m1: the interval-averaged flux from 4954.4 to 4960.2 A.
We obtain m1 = 14.5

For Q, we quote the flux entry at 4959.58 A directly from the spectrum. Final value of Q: 15.72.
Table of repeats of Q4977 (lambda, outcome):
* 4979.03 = 14.41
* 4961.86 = 16.04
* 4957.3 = 12.55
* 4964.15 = 16.61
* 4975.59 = 15.04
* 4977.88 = 15.48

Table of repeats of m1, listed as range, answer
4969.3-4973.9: 15.3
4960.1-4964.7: 16.4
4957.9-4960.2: 13.9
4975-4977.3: 15.5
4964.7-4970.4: 15.7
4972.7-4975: 15.8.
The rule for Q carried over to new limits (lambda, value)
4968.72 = 15.26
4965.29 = 16.84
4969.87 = 15.32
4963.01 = 15.67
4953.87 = 15.79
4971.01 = 15.43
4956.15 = 15.6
